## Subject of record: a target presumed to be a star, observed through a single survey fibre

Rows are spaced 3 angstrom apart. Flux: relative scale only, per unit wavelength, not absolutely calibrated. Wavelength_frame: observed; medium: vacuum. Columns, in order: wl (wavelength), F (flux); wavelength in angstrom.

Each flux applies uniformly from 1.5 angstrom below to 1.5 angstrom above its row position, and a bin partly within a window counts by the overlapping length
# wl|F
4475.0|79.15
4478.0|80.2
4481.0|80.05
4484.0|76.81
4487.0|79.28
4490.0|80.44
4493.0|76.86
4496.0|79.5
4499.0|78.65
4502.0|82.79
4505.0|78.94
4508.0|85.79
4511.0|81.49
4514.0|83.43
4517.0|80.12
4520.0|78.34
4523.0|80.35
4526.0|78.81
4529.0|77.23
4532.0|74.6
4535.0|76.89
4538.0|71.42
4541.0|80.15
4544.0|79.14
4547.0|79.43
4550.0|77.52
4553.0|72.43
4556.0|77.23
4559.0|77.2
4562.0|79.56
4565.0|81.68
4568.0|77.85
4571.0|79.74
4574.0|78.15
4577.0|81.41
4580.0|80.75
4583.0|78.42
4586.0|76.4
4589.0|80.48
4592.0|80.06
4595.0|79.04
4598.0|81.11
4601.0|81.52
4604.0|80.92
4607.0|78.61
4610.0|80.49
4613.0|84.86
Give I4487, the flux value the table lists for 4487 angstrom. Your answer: 79.28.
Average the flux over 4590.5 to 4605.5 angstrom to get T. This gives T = 80.5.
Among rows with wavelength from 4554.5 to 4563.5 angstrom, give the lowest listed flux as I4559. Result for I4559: 77.2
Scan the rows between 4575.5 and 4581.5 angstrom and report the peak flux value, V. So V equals 81.41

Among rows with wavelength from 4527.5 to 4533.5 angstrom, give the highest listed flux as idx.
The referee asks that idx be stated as 77.23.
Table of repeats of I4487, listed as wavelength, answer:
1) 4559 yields 77.2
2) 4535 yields 76.89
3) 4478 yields 80.2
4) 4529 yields 77.23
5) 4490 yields 80.44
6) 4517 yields 80.12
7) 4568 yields 77.85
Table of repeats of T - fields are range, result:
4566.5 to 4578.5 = 79.3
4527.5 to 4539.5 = 75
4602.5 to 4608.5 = 79.8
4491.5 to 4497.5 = 78.2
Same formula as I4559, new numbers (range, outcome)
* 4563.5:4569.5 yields 77.85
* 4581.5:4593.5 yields 76.4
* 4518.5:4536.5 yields 74.6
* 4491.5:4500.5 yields 76.86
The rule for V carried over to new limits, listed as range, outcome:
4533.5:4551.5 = 80.15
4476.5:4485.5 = 80.2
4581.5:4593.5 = 80.48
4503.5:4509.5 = 85.79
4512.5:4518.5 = 83.43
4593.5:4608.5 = 81.52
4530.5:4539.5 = 76.89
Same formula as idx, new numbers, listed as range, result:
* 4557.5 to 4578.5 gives 81.68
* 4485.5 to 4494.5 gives 80.44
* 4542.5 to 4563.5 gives 79.56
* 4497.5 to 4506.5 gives 82.79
